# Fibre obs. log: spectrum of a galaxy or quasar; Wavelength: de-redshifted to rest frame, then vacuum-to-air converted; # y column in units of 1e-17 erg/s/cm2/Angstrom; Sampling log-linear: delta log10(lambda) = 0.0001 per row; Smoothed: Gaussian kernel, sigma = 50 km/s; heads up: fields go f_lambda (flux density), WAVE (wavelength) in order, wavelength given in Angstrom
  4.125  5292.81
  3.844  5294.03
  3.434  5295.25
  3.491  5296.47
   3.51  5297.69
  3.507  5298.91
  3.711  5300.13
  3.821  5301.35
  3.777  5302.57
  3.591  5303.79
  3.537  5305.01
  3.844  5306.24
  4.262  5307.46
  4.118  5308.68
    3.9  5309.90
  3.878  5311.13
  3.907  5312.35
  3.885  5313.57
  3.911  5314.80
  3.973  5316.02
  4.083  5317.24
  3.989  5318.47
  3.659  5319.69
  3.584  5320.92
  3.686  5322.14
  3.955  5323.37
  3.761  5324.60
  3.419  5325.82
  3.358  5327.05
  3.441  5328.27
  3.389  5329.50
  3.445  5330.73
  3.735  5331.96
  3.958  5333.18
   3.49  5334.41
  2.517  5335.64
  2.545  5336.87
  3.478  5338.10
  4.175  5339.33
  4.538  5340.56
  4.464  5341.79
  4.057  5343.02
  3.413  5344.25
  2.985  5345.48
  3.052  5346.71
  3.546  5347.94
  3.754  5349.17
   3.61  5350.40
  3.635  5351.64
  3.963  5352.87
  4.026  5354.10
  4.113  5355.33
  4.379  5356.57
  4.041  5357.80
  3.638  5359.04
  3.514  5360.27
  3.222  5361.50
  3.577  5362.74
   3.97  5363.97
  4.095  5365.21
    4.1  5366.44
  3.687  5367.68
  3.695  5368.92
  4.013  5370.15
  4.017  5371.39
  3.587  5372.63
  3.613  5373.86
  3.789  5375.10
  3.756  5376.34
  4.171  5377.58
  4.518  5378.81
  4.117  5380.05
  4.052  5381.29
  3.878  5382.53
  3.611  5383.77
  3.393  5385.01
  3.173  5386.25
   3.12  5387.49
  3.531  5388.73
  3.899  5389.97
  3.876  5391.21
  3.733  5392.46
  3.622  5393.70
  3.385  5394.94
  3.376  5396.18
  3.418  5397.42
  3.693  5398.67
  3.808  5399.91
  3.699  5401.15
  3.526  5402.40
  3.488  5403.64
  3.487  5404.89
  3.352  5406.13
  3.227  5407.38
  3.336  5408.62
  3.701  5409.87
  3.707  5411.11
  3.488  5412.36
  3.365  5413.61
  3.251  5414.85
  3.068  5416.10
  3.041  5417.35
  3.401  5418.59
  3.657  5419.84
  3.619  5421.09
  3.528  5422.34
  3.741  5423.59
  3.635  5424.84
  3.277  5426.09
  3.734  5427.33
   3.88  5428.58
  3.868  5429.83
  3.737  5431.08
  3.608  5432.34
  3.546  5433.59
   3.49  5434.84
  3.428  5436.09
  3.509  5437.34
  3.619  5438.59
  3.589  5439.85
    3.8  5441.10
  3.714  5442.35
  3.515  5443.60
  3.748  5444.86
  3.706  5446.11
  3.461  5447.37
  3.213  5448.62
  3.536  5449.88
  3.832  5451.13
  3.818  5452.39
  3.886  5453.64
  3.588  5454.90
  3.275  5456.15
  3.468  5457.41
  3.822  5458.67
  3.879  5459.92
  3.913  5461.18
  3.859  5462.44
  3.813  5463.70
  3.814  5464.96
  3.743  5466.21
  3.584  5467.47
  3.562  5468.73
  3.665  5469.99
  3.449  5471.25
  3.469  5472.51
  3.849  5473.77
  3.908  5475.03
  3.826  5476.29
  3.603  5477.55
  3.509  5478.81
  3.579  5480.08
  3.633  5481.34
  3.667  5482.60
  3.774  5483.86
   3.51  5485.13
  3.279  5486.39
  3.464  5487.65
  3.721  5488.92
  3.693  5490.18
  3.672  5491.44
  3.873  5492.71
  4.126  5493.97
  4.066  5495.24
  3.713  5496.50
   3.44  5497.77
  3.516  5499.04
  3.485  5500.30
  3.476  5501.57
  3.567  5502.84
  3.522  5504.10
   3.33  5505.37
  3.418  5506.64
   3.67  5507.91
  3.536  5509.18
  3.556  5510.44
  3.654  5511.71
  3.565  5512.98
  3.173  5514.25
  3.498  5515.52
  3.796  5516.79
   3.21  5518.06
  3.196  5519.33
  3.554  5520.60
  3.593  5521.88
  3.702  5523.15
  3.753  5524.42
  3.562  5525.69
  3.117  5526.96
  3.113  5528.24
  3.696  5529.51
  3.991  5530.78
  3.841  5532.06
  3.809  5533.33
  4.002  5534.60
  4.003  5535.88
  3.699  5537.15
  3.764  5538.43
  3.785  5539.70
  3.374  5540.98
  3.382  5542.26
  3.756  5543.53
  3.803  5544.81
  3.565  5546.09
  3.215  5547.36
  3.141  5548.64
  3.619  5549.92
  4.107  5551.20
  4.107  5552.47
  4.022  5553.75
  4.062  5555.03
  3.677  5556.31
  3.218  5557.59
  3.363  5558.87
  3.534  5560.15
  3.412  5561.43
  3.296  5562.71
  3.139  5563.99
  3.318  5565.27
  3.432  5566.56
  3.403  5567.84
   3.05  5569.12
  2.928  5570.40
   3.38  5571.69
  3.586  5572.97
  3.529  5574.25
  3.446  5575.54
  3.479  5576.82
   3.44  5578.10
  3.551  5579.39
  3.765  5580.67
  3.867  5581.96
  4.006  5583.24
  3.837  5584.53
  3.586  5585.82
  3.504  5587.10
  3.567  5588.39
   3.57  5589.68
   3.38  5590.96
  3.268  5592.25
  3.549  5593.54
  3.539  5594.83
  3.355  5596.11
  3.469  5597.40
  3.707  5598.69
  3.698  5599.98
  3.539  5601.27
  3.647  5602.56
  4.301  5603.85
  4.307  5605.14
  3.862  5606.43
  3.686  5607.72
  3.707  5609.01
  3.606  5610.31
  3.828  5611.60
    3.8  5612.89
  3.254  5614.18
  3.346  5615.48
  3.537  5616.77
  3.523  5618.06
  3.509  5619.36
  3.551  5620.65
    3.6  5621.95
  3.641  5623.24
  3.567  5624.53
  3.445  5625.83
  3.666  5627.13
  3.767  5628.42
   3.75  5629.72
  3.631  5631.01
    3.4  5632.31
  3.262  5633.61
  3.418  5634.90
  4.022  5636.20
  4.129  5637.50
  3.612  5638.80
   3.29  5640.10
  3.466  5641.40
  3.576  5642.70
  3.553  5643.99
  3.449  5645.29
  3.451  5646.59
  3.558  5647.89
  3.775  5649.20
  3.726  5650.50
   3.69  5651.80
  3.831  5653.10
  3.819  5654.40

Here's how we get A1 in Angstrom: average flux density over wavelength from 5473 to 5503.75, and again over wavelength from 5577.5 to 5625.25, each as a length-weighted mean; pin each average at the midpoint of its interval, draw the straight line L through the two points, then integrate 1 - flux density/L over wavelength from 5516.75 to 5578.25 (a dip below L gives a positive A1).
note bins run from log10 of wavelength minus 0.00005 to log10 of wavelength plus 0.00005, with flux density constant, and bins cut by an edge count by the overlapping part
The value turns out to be 1.7 Angstrom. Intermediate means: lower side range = 3.66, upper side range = 3.63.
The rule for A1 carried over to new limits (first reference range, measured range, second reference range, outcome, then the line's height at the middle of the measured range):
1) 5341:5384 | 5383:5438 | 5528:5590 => 3.5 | 3.77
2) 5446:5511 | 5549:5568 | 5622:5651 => 0.2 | 3.62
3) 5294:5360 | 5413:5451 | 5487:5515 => 1.0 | 3.65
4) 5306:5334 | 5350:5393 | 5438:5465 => -0.7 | 3.74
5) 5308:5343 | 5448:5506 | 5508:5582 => -0.7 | 3.61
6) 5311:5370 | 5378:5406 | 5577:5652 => 0.3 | 3.7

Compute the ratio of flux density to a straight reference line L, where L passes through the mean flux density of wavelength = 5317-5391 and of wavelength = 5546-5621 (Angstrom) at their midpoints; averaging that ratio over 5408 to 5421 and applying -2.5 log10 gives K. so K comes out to 0.08 mag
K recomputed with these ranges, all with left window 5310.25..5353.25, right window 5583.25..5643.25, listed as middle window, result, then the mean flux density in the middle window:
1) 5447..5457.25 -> 0.02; 3.58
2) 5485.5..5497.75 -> -0.02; 3.72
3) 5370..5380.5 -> -0.08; 3.95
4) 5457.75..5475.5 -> -0.03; 3.73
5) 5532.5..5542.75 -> -0.03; 3.73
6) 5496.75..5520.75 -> 0.05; 3.48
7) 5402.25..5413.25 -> 0.05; 3.47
